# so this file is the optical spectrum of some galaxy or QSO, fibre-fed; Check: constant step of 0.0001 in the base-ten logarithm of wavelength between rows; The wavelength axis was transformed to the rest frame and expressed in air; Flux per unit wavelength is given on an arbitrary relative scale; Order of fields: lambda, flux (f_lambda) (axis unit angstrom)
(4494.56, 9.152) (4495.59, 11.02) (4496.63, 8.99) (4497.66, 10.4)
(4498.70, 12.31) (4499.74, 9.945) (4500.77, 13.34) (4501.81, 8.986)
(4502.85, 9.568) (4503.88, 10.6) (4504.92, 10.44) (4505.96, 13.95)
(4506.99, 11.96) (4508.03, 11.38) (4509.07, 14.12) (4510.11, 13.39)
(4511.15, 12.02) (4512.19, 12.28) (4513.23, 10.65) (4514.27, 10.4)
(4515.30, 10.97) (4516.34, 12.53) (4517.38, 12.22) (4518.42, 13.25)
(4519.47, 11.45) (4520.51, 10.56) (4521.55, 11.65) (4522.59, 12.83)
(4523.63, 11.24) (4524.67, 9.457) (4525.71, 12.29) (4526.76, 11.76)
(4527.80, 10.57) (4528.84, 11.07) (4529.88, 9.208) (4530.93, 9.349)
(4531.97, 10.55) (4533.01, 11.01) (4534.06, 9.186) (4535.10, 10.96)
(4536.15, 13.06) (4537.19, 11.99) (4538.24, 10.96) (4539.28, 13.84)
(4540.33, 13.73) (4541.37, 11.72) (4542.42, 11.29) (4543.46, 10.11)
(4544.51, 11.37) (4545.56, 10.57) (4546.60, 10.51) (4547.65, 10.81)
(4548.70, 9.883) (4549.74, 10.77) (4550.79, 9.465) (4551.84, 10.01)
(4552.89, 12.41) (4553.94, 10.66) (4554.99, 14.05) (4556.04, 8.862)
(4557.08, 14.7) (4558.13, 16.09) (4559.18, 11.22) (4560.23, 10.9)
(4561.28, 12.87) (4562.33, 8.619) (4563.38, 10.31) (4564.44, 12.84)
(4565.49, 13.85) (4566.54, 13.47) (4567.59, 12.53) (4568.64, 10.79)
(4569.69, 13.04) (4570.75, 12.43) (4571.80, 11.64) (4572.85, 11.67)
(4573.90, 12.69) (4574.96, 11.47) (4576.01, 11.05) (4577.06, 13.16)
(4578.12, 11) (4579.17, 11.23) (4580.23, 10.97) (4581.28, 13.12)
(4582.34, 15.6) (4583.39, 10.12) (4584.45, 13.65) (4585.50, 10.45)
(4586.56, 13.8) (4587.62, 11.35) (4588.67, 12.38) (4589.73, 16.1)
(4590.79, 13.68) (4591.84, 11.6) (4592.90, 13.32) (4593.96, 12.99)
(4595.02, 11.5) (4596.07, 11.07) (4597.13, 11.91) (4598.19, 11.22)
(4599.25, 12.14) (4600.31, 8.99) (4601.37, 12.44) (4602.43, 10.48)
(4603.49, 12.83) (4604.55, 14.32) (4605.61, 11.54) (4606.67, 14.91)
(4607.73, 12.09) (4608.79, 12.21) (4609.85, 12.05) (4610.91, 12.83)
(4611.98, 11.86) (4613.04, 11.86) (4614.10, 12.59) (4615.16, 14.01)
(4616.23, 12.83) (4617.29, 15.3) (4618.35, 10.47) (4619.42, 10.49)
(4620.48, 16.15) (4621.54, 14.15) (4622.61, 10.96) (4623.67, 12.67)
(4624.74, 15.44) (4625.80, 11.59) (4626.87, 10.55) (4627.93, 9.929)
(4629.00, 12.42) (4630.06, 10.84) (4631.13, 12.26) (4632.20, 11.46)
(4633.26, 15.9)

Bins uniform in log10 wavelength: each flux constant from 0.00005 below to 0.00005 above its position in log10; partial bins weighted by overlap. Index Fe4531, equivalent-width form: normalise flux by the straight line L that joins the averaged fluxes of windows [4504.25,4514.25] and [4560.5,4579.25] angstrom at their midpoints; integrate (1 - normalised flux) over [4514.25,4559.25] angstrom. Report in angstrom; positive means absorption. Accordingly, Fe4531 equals 2.4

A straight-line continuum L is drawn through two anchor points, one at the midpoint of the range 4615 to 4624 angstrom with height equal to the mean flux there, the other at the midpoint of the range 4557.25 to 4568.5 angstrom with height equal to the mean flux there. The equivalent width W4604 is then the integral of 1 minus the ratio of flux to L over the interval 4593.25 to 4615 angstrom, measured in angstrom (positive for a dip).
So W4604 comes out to 1.11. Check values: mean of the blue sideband 12.3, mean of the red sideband 13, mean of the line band 12.1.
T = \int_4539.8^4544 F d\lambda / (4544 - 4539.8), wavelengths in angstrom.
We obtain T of 11.7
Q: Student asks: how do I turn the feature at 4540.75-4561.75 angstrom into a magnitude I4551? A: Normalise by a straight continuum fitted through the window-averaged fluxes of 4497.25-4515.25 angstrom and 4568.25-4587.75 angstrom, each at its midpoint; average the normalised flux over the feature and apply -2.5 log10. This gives 0.04 mag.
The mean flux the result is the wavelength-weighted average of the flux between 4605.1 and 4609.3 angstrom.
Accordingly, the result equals 12.7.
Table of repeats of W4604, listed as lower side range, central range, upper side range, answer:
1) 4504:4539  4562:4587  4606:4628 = 0.1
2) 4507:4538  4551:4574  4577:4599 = 0.0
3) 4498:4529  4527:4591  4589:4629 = 1.4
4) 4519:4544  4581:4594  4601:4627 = -0.7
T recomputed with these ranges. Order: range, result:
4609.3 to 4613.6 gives 12.2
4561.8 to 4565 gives 10.6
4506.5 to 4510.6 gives 12.7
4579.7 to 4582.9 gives 13.2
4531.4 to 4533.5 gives 10.8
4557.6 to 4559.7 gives 13.7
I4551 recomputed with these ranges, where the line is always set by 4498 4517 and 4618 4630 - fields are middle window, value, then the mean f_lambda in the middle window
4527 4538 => 0.10 mag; 10.7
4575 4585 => -0.02 mag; 12.2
